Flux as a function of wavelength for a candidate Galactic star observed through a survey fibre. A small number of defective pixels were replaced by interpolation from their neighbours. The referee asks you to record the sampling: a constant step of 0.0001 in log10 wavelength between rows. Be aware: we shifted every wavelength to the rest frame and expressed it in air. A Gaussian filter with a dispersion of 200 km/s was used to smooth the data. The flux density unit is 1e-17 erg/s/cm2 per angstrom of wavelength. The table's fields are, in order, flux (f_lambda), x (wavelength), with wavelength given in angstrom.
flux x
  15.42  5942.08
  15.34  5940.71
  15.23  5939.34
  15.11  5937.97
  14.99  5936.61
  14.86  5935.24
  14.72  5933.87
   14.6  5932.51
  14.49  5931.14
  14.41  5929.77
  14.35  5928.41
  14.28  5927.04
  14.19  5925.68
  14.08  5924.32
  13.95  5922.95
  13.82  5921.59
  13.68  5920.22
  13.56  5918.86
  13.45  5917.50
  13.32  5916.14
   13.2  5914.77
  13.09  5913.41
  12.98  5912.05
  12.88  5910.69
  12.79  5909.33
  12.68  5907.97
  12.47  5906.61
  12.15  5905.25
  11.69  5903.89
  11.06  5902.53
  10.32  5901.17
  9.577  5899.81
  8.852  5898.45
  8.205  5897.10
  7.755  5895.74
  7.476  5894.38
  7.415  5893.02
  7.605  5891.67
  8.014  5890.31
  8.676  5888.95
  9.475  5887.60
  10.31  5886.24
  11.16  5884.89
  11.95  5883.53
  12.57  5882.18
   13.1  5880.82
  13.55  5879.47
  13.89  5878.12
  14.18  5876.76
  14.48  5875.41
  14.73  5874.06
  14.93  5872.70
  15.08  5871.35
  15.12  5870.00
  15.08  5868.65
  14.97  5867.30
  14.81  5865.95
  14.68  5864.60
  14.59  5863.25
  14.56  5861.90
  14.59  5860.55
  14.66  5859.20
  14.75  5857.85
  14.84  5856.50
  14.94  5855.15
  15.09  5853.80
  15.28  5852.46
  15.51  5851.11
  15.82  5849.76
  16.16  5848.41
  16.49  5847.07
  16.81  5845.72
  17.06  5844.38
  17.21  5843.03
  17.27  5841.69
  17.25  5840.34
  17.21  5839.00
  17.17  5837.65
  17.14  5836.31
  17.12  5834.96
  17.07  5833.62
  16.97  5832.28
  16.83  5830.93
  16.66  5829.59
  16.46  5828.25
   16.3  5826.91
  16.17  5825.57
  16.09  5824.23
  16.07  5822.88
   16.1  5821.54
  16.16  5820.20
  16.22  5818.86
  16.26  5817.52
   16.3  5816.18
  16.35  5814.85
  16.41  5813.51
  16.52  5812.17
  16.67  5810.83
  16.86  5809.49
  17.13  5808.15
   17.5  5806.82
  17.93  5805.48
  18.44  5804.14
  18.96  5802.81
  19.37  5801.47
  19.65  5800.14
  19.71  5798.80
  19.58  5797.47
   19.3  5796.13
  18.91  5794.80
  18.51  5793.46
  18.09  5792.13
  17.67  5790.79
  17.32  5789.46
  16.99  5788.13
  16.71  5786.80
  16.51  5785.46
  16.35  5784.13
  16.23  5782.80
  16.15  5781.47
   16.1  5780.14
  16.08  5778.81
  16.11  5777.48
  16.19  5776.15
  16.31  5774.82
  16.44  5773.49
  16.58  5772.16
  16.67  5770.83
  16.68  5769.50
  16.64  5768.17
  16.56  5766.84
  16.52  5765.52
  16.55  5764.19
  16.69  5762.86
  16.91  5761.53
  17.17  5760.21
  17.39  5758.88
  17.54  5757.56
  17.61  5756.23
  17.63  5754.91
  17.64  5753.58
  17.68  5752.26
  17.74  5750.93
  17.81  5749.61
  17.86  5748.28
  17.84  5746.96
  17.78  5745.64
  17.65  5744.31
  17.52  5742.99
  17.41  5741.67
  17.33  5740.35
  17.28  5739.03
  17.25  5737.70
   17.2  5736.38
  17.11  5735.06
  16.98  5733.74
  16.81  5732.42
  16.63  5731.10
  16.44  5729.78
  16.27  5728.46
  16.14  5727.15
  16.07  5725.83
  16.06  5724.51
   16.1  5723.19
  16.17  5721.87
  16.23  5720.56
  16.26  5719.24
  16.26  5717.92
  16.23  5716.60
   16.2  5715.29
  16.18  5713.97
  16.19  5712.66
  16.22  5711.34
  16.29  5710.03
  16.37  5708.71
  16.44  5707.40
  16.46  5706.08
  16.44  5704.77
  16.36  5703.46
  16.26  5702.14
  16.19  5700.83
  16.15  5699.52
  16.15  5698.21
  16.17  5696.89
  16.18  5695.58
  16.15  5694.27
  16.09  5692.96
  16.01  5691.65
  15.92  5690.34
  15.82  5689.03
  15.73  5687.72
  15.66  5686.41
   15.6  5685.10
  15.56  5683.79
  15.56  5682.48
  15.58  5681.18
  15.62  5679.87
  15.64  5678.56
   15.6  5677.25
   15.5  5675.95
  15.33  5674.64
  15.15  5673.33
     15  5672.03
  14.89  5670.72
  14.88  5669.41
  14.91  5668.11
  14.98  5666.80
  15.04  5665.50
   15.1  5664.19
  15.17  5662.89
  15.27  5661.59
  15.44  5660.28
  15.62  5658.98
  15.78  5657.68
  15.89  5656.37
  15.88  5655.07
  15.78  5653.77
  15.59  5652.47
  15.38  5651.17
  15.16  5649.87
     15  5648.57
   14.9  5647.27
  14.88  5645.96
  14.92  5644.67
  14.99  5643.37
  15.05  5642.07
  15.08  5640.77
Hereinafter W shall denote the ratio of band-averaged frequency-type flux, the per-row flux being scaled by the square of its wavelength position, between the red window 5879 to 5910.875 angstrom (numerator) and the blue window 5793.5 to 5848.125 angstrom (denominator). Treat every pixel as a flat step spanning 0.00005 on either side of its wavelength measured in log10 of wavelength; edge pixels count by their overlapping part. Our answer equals 0.62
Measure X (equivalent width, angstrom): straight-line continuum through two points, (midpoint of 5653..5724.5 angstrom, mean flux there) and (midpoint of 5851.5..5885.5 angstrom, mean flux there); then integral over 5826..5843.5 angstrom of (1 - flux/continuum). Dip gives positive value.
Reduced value -2.83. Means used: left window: 15.8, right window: 14.3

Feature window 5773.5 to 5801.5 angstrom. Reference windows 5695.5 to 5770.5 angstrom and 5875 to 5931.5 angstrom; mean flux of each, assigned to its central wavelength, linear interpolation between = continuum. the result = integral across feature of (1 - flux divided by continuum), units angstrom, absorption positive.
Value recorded -4.15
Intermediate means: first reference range 16.8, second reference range 11.9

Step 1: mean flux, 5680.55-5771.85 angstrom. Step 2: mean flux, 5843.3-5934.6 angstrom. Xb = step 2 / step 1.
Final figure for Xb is 0.79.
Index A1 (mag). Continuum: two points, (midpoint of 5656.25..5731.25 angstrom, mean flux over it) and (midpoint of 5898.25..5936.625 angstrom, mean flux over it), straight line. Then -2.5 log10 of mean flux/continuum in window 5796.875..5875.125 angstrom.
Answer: -0.16 mag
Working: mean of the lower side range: 15.9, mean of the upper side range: 13.1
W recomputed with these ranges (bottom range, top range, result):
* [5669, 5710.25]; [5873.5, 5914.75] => 0.76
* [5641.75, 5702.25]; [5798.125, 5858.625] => 1.14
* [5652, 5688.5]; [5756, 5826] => 1.16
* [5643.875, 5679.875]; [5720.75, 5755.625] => 1.15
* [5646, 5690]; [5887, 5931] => 0.82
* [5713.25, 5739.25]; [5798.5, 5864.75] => 1.04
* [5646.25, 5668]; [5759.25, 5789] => 1.12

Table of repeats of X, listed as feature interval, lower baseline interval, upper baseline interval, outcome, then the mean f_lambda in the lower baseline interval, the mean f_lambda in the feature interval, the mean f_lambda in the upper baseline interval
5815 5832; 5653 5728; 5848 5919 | -3.3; 15.8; 16.3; 12.7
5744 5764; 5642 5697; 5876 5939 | -4.5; 15.5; 17.5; 12.2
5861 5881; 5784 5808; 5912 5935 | 1.5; 18.2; 14.6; 13.9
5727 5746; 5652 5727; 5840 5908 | -2.4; 15.8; 17.1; 13.1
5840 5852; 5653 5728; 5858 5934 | -2.8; 15.8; 16.6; 12.6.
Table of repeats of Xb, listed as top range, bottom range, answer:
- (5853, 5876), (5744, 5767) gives 0.85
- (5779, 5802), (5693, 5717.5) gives 1.09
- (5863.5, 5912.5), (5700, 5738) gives 0.72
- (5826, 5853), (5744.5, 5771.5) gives 0.97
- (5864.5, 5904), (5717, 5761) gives 0.68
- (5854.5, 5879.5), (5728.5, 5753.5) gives 0.85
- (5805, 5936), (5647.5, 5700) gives 0.92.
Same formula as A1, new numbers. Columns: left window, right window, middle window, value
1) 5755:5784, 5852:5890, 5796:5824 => -0.129 mag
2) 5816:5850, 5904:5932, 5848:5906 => 0.194 mag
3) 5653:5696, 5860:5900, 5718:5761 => -0.183 mag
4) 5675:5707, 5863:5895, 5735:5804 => -0.202 mag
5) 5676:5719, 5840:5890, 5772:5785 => -0.069 mag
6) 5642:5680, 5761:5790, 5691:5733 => -0.029 mag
